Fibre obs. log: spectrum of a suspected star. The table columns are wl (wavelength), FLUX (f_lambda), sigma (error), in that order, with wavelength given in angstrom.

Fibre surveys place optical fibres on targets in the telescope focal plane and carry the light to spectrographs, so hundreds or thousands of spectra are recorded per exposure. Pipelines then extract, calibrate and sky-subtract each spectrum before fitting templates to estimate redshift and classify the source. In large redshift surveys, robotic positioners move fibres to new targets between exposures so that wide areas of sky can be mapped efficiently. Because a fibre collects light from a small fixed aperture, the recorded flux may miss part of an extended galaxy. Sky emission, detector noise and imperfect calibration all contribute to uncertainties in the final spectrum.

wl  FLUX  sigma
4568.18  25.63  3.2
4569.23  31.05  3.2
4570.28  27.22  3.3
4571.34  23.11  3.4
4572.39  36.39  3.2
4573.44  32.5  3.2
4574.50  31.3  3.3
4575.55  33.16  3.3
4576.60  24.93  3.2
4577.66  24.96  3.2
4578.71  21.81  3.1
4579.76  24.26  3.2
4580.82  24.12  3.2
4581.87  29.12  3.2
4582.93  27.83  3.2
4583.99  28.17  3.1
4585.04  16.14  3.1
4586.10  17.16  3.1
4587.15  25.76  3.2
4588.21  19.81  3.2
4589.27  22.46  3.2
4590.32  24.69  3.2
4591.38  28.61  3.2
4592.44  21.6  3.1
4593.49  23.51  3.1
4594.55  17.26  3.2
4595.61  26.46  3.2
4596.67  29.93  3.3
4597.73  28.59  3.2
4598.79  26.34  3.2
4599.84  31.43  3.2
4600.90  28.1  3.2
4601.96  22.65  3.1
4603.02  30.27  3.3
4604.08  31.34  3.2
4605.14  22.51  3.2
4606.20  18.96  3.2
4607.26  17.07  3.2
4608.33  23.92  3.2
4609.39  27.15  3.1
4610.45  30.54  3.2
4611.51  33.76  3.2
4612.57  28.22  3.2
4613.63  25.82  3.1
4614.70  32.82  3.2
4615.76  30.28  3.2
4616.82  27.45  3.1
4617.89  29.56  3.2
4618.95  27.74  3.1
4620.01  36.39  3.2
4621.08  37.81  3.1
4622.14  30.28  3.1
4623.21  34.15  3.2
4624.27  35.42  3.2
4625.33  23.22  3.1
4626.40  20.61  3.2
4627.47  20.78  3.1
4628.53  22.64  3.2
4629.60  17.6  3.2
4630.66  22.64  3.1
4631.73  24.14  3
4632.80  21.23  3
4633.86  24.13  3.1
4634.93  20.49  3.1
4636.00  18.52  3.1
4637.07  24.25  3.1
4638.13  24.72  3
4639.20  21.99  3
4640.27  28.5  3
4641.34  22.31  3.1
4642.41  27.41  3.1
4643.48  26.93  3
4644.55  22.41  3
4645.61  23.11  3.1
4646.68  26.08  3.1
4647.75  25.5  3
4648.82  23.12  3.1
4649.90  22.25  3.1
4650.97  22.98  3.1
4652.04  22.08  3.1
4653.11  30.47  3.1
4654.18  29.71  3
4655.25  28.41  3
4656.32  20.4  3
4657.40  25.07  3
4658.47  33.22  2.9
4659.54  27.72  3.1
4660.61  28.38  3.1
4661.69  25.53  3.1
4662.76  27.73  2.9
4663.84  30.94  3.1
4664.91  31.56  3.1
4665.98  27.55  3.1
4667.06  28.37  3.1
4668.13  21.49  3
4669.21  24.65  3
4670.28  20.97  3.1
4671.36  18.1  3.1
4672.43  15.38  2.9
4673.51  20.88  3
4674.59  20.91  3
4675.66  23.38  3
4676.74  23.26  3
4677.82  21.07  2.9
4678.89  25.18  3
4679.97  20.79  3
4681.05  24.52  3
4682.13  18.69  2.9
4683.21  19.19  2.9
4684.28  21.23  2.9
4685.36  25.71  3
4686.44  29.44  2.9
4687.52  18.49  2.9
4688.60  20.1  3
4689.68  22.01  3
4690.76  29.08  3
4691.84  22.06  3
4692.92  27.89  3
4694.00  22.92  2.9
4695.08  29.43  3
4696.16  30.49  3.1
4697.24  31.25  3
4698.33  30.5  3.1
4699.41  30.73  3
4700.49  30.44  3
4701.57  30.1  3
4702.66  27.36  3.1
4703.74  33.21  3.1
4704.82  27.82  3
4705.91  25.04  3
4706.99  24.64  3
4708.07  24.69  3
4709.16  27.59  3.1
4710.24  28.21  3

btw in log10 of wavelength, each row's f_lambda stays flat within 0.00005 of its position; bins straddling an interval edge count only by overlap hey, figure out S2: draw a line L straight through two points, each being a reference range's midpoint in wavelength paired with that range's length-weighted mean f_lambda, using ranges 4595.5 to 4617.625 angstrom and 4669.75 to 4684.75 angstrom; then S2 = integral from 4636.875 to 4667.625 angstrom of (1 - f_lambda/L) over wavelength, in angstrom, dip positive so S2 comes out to -4.0 angstrom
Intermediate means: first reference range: 27.4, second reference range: 21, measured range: 26.2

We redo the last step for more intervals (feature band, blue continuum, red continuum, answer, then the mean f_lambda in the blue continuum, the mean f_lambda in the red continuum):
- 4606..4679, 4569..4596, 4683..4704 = 1.6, 25.4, 26.6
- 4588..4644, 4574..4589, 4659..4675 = -2.7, 24.8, 24.7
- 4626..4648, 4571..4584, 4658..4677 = 2.4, 27.9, 25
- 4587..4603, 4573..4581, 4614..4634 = 1.1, 27.2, 27.4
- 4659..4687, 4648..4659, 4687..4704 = 2.6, 25.7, 27.2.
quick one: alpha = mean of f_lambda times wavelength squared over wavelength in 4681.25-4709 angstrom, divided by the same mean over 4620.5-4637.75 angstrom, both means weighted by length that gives 1.1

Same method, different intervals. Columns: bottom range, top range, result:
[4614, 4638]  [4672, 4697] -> 0.90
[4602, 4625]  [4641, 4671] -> 0.91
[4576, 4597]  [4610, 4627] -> 1.28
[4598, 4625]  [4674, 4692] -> 0.81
